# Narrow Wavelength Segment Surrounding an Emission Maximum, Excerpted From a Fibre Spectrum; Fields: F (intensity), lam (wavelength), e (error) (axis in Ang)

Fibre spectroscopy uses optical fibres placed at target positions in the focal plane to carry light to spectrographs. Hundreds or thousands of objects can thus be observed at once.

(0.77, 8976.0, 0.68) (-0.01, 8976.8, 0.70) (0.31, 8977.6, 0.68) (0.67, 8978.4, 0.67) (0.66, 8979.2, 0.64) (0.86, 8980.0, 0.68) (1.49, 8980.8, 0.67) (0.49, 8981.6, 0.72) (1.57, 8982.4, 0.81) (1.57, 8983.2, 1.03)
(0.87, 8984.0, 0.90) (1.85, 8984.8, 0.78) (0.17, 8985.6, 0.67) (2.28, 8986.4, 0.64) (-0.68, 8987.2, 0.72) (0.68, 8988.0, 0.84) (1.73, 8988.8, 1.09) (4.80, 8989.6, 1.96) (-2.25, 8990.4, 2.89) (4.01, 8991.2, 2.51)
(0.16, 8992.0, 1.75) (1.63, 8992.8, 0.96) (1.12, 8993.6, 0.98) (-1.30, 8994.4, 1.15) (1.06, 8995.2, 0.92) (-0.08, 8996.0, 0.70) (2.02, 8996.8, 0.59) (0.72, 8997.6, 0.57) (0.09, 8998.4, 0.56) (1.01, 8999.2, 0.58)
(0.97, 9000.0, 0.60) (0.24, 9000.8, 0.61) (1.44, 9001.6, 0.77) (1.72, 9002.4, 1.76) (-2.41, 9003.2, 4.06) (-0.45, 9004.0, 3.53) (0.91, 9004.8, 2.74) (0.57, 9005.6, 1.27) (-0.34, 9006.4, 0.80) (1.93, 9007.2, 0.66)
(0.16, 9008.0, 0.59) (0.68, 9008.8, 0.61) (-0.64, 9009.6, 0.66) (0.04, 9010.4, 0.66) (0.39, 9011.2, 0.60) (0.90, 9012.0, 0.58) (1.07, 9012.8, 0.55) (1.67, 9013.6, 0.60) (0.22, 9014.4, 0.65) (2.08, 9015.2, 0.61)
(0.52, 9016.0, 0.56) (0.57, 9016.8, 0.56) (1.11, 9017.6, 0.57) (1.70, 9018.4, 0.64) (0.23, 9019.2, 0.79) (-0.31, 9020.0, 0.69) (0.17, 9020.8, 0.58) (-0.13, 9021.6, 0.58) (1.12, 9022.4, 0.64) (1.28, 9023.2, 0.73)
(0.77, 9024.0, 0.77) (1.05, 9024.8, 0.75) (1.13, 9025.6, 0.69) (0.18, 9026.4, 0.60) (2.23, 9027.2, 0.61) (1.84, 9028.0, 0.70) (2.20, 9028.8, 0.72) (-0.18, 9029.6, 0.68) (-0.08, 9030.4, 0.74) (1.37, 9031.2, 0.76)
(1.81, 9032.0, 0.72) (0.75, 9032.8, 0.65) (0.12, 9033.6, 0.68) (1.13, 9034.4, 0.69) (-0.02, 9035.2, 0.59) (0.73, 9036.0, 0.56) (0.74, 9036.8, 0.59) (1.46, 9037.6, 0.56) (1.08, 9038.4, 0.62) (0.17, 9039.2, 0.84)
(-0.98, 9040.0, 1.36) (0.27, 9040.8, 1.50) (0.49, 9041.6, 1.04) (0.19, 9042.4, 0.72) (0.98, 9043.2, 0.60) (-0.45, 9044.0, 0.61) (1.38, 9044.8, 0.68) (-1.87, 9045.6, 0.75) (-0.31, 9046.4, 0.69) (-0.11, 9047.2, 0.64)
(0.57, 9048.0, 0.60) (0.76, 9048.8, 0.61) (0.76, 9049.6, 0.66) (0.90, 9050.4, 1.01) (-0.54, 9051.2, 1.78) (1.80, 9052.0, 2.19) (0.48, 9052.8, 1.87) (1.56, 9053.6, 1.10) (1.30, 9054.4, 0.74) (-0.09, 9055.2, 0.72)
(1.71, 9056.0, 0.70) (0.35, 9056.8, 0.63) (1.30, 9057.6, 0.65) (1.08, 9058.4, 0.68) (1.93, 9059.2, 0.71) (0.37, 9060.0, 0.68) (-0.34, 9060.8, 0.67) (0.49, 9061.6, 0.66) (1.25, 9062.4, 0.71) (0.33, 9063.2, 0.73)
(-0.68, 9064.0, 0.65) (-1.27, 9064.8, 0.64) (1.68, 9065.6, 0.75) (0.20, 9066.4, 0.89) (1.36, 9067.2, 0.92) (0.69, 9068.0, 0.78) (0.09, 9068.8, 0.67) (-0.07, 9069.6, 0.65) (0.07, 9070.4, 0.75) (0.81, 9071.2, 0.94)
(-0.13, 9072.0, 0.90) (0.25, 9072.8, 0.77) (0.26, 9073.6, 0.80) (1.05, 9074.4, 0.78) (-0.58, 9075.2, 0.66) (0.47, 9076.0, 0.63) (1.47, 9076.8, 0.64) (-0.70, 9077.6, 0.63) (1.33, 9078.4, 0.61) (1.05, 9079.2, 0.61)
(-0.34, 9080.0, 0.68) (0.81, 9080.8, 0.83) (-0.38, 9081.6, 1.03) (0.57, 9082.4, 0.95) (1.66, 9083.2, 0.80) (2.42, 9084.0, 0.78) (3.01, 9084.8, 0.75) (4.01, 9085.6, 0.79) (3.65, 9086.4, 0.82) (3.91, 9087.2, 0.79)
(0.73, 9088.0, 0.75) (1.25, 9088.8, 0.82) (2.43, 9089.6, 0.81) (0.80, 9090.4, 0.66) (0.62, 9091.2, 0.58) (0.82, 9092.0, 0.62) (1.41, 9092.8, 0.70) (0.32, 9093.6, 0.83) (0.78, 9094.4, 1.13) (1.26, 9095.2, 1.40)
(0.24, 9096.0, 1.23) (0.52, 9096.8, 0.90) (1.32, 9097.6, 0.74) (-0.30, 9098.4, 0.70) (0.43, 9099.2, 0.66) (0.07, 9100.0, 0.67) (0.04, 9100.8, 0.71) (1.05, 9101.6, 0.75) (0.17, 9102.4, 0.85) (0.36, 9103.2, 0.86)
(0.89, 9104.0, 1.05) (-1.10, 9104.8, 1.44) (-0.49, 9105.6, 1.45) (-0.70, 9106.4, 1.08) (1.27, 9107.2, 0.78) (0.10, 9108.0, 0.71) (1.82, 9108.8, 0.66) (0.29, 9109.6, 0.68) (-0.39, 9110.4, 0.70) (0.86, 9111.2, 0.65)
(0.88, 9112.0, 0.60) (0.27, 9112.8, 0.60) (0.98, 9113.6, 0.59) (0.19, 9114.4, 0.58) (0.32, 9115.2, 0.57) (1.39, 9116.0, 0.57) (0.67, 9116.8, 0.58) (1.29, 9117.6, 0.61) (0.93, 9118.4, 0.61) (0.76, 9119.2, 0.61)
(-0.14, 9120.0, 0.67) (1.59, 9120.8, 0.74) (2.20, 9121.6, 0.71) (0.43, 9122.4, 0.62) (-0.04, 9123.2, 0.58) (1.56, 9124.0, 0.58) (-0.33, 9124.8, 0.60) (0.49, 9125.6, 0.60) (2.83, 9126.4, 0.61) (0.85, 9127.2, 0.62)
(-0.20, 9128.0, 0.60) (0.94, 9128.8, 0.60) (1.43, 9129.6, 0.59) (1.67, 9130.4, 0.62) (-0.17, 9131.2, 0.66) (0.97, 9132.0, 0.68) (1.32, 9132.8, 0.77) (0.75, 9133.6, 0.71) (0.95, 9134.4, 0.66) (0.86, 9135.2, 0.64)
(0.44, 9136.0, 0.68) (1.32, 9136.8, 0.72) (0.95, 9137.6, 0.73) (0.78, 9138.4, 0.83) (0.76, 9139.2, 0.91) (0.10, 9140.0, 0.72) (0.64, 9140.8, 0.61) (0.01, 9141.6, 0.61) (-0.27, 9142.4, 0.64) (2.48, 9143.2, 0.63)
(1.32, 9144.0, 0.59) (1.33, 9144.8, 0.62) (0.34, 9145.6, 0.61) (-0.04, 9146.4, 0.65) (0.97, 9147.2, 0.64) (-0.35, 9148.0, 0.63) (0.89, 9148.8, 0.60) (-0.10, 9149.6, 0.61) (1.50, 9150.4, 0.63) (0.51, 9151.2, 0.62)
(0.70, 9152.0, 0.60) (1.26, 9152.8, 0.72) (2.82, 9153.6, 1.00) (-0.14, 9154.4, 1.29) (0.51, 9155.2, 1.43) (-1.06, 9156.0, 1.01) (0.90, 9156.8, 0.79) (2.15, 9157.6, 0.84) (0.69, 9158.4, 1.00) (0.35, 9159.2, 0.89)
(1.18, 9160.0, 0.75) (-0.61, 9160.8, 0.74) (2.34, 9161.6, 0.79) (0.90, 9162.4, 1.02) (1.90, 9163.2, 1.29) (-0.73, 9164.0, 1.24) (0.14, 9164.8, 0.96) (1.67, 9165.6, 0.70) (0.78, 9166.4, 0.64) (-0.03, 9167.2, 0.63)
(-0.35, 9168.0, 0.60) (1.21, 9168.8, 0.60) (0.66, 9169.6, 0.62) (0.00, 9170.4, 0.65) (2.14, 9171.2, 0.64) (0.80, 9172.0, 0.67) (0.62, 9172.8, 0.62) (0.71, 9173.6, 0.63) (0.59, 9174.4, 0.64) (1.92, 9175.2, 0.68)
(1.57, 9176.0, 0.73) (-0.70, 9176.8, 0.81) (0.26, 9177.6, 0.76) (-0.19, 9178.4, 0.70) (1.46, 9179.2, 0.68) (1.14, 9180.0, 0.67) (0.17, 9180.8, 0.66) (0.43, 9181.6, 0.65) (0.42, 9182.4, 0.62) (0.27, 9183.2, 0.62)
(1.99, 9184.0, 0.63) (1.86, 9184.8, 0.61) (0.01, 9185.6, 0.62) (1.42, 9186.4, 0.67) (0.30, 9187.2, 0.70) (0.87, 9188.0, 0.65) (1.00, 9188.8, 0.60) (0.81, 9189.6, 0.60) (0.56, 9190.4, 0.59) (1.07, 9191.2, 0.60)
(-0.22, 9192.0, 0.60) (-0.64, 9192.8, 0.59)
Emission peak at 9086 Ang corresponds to Hgamma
